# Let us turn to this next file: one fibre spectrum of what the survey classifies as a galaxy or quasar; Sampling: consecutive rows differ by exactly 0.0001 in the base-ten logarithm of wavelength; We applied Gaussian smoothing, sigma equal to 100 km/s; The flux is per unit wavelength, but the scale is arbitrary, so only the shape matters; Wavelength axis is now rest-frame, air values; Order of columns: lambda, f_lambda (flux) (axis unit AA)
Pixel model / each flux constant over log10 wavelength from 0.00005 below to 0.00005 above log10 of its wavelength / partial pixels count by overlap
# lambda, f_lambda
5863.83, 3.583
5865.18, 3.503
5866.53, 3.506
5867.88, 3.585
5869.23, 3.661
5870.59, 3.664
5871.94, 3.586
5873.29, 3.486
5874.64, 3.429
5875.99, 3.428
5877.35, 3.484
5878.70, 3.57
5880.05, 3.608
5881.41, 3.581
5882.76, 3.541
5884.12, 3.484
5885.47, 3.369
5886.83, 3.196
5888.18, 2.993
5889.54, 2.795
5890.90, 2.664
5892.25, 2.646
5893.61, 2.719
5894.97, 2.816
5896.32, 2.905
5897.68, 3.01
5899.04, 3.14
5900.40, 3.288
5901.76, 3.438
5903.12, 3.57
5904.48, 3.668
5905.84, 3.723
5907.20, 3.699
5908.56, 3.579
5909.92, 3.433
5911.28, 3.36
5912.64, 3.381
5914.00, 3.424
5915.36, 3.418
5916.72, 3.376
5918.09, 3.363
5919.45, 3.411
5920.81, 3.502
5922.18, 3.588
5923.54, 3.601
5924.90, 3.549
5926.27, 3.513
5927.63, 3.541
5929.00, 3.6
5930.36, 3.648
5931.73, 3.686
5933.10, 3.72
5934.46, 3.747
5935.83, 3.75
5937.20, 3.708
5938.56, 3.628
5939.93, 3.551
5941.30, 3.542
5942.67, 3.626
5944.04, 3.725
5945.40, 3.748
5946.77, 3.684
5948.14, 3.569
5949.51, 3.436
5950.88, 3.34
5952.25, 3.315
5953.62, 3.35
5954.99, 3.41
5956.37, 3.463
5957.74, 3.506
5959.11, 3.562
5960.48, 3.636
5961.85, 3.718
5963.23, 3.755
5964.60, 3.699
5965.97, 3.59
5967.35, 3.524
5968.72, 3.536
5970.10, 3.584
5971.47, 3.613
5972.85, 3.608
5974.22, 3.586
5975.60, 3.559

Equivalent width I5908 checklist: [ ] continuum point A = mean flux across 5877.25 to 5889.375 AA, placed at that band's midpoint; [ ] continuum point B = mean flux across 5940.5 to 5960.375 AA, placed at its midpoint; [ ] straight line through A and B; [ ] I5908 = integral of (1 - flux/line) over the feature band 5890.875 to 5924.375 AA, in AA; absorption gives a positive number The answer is 1.17 AA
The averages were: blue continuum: 3.4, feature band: 3.32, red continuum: 3.52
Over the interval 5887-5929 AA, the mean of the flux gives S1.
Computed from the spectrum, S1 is 3.31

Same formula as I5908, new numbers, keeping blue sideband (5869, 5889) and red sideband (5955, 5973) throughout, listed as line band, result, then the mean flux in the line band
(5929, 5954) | -0.3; 3.6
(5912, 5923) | 0.3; 3.44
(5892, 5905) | 1.4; 3.13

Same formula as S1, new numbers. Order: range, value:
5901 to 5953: 3.56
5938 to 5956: 3.53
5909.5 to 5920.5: 3.4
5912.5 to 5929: 3.48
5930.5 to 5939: 3.7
